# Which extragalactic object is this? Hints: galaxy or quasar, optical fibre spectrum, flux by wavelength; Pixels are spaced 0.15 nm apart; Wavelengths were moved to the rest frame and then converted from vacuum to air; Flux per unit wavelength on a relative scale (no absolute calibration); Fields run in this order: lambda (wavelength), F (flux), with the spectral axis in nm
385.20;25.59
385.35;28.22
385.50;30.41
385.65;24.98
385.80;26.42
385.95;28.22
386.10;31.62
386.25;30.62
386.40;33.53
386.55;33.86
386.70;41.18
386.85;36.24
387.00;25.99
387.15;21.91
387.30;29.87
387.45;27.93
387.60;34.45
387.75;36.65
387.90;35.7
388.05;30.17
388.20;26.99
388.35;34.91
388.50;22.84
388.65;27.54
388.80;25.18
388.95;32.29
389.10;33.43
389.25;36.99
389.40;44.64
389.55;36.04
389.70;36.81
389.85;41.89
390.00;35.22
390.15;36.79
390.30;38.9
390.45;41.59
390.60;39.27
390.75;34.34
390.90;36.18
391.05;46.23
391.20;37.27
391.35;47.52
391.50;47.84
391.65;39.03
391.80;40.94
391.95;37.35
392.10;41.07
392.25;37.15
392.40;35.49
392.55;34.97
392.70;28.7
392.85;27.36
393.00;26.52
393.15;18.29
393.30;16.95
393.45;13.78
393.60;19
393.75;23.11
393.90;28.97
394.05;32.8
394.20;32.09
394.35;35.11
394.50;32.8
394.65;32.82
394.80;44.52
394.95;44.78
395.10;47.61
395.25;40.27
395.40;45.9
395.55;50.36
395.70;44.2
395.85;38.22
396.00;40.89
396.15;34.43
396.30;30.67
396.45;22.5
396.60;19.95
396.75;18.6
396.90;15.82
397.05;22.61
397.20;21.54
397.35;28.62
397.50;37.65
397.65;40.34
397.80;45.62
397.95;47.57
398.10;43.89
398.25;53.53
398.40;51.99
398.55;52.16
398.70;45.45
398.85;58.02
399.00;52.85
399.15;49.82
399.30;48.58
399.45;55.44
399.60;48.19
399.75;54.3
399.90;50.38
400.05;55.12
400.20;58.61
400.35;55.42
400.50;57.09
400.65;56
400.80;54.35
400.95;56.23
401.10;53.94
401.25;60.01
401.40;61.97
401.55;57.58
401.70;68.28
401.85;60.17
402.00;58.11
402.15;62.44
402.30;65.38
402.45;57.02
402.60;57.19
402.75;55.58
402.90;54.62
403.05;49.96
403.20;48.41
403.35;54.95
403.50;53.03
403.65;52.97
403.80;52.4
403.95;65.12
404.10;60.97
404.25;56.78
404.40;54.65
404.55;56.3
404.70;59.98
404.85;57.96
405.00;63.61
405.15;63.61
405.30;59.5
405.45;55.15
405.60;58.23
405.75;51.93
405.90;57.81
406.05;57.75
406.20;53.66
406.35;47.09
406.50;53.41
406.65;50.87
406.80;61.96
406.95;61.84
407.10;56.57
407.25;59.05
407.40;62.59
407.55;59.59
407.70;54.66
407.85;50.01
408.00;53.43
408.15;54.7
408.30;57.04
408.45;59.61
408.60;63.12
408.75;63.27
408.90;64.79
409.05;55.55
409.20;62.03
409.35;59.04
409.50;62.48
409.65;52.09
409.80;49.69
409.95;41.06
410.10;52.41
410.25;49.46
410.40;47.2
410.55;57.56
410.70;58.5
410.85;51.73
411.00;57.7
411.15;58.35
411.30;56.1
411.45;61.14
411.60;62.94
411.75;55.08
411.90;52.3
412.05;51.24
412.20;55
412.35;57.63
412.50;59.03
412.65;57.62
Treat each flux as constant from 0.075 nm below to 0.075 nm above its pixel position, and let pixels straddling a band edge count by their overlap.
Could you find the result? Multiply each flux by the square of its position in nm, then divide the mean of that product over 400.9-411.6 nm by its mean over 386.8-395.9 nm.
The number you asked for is 1.77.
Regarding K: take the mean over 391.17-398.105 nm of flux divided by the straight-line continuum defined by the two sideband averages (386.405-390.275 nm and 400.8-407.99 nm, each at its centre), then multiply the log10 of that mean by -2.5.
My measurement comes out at 0.24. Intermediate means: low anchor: 33.1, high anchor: 57.2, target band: 33.8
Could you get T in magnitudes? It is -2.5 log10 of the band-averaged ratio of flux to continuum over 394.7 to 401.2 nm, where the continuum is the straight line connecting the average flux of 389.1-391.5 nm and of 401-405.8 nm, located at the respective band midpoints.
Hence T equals 0.15 mag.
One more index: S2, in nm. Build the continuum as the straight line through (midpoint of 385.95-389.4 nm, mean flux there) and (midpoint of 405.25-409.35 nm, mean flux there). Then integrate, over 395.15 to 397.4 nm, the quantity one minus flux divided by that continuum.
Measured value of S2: 0.57 nm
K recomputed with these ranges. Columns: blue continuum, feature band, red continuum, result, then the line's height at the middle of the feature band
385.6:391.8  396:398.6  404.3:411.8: 0.276 mag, 44.4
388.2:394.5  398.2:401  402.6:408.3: -0.140 mag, 46.9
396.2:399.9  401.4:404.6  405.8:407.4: -0.161 mag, 49.6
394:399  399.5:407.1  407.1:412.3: -0.197 mag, 47.5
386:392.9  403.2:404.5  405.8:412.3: -0.110 mag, 50.5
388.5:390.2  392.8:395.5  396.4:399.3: 0.177 mag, 36.9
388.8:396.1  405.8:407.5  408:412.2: -0.088 mag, 52.2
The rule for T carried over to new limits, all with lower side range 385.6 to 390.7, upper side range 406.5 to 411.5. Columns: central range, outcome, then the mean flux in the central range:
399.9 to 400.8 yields -0.192 mag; 55.8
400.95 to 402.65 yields -0.235 mag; 60.1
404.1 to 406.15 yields -0.117 mag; 58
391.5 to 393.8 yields 0.252 mag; 30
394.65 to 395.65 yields -0.094 mag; 44.6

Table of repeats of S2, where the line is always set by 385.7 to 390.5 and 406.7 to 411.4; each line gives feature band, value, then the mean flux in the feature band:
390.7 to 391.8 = -0.146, 41.3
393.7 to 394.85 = 0.207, 32.7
